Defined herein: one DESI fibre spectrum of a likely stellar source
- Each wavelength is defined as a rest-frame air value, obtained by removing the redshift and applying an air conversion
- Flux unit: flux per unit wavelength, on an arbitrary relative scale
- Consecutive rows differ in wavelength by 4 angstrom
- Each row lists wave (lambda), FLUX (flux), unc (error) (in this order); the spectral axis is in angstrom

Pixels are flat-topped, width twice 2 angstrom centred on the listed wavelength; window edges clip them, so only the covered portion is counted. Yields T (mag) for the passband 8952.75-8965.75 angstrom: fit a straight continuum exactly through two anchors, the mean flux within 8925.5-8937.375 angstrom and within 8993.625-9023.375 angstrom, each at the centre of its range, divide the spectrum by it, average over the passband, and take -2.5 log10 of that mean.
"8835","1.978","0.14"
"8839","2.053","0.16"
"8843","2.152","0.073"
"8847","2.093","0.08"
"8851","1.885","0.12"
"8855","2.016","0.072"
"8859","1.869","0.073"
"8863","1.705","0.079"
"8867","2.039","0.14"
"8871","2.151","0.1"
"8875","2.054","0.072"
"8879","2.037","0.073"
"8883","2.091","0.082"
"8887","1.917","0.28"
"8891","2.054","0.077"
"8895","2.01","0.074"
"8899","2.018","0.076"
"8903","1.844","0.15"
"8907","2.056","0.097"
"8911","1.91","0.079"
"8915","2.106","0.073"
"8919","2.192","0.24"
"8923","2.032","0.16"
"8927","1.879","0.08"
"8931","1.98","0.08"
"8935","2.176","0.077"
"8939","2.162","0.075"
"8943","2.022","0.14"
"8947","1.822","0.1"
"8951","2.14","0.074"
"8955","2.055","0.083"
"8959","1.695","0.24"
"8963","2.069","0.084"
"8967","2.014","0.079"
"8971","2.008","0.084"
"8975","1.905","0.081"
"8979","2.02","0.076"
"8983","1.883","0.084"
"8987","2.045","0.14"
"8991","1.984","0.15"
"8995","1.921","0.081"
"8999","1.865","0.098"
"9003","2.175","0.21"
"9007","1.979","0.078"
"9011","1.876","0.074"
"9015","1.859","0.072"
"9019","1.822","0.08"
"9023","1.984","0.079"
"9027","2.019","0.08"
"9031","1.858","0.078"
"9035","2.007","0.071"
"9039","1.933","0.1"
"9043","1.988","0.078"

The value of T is 0.02 mag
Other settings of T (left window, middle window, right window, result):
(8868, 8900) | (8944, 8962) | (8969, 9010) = 0.032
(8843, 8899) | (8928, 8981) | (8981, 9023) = -0.021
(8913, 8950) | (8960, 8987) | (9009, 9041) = 0.006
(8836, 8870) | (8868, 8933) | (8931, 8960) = -0.011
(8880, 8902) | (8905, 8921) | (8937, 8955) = -0.023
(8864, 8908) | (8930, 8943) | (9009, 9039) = -0.065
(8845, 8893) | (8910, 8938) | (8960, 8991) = -0.033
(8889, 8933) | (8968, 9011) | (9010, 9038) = -0.016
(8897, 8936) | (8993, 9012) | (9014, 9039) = -0.012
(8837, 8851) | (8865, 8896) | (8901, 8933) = -0.006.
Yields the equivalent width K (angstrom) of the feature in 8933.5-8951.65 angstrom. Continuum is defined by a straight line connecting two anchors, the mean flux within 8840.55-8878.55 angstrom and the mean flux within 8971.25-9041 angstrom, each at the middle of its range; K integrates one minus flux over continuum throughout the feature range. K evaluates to -0.8 angstrom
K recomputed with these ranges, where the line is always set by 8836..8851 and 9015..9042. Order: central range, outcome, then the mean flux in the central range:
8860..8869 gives 0.8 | 1.87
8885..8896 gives 0.2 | 1.99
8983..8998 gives 0.0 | 1.96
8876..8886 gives -0.1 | 2.05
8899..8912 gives 0.4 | 1.95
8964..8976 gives -0.1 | 1.99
